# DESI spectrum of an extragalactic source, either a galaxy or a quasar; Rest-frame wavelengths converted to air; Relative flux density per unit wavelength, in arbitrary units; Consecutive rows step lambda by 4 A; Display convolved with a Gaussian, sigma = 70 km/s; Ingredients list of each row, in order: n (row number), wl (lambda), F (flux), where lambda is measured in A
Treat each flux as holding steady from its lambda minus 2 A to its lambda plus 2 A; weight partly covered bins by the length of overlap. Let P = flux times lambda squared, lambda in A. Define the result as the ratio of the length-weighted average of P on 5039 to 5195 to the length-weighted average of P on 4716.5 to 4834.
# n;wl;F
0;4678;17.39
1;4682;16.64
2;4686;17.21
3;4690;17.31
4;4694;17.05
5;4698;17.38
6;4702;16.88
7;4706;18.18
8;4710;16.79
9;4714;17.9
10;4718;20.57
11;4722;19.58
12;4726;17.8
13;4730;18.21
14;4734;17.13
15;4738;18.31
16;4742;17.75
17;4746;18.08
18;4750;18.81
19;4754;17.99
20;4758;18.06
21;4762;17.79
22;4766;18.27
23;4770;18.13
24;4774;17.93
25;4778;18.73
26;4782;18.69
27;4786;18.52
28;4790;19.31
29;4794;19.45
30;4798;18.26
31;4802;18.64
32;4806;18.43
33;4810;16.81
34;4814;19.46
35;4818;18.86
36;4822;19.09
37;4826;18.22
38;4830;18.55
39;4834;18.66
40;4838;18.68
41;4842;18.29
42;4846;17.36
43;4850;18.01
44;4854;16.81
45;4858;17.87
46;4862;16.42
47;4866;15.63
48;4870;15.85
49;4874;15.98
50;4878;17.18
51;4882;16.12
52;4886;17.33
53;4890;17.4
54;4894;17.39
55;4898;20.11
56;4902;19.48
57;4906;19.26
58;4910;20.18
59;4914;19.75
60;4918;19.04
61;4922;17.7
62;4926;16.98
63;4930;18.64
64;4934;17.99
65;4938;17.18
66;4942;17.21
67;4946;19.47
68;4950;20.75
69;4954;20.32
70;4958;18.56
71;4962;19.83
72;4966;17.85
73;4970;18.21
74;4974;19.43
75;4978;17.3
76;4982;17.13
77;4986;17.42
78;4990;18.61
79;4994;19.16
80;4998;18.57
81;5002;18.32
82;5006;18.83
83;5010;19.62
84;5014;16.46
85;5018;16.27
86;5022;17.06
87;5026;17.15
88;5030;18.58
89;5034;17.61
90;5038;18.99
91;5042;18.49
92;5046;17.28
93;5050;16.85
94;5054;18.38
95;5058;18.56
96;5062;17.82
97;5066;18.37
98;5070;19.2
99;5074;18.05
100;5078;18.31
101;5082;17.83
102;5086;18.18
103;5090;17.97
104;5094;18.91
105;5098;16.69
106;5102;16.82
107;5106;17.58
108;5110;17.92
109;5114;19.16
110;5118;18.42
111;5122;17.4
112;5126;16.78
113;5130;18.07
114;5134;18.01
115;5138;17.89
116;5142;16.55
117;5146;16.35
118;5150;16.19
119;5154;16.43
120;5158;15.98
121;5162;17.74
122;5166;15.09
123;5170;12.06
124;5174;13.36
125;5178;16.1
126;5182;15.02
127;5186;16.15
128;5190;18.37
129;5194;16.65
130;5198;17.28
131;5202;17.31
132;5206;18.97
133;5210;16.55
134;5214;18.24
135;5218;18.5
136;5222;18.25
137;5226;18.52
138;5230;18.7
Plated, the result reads 1.1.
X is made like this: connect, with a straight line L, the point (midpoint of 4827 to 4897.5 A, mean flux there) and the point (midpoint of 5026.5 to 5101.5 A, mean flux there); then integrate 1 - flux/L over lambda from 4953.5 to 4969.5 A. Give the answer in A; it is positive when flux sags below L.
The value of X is -1.1 A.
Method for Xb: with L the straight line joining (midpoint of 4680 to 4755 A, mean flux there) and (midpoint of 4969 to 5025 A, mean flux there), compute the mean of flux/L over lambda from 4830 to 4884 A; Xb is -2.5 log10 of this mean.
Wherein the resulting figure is 0.05 mag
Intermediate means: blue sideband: 17.9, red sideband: 18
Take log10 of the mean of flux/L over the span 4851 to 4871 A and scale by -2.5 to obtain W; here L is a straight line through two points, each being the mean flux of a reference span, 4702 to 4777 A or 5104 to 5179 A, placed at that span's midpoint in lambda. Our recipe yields 0.07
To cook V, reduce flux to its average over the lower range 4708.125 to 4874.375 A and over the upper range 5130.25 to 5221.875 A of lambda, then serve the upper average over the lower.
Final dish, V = 0.92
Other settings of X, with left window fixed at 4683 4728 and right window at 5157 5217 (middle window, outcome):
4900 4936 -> -3.3 A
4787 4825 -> -2.5 A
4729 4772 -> -0.8 A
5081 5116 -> -2.6 A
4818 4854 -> -1.8 A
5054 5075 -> -2.1 A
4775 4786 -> -0.6 A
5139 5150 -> 0.0 A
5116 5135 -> -1.3 A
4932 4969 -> -3.6 A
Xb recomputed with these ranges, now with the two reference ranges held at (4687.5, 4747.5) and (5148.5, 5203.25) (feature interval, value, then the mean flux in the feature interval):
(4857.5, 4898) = 0.02 mag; 16.8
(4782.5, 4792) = -0.07 mag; 18.9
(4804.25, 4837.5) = -0.06 mag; 18.5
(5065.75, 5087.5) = -0.12 mag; 18.3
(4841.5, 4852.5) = -0.03 mag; 17.8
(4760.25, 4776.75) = -0.02 mag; 18.1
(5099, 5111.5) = -0.07 mag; 17.4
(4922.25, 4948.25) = -0.06 mag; 17.9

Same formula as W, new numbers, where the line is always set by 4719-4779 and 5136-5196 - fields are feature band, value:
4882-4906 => -0.05 mag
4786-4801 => -0.06 mag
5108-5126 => -0.11 mag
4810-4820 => -0.05 mag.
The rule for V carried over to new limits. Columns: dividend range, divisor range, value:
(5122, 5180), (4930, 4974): 0.86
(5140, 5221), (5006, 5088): 0.92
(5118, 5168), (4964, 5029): 0.94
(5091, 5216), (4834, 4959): 0.94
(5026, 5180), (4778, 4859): 0.94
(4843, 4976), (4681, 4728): 1.02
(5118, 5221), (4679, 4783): 0.93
